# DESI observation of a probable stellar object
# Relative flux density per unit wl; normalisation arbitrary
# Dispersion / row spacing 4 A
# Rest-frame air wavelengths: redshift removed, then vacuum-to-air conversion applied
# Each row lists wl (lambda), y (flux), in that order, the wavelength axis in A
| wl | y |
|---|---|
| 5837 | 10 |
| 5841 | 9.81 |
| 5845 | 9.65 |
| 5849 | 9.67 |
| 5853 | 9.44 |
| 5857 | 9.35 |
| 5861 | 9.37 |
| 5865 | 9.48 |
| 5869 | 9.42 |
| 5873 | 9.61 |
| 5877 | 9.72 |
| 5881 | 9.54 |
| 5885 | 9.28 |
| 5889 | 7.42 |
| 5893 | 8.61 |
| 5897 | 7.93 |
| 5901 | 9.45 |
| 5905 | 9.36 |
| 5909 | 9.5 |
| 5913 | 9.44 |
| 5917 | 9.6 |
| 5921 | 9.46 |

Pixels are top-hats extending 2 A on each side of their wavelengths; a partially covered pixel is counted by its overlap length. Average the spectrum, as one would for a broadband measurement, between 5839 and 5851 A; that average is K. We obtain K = 9.71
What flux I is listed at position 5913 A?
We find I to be 9.44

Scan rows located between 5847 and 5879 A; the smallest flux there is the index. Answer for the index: 9.35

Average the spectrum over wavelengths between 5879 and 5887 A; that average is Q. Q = 9.41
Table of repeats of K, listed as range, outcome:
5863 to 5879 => 9.56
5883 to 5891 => 8.35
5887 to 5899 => 7.99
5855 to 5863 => 9.36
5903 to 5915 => 9.43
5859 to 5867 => 9.43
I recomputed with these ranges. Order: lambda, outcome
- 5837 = 10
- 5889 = 7.42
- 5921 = 9.46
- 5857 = 9.35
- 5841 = 9.81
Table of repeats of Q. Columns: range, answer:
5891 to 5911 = 8.97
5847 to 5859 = 9.49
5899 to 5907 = 9.4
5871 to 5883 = 9.62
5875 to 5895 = 8.91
